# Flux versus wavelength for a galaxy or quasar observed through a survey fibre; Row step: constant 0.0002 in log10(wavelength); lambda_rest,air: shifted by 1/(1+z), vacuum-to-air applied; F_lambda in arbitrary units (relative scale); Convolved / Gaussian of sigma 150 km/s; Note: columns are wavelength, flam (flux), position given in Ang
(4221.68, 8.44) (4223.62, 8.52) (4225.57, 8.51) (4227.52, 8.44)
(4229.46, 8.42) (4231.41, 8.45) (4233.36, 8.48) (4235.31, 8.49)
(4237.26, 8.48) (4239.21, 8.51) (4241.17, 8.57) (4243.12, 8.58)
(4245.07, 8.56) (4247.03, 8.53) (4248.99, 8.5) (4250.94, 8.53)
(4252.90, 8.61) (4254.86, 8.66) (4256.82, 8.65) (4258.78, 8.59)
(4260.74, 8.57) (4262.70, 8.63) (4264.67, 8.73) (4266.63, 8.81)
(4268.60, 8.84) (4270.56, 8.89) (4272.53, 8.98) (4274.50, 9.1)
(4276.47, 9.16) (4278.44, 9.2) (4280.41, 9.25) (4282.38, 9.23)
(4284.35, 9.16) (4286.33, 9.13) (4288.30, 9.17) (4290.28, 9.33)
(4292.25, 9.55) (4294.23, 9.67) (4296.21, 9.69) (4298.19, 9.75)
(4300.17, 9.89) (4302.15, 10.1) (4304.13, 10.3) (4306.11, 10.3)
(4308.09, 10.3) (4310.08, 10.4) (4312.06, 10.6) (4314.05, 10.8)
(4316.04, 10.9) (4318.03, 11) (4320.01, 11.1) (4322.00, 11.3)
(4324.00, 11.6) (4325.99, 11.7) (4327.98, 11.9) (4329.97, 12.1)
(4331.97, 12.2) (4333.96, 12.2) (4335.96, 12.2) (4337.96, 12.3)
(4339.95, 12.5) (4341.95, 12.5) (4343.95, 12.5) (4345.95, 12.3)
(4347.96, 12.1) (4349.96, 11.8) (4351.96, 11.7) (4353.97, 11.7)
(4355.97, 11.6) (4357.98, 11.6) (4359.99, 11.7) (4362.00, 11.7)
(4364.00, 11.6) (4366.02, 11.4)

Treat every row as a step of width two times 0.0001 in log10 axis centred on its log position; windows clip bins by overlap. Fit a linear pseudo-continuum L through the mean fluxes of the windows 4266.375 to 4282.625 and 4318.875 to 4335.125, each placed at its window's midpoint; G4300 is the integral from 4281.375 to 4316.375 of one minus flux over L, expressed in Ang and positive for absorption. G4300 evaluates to 1.5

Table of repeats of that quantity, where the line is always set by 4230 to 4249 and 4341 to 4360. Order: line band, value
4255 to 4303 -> 2.8 Ang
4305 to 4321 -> 0.2 Ang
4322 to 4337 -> -0.8 Ang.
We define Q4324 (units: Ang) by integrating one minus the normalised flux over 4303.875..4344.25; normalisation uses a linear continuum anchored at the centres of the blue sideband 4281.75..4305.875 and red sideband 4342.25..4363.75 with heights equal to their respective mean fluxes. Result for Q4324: -2.6 Ang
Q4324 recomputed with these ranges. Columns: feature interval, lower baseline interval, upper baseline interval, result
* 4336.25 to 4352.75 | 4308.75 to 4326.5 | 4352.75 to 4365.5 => -1.17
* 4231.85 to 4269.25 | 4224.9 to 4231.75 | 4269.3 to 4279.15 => 0.66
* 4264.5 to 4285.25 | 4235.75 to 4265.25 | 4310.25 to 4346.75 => 1.12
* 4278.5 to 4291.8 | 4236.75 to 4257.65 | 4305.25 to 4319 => 0.73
